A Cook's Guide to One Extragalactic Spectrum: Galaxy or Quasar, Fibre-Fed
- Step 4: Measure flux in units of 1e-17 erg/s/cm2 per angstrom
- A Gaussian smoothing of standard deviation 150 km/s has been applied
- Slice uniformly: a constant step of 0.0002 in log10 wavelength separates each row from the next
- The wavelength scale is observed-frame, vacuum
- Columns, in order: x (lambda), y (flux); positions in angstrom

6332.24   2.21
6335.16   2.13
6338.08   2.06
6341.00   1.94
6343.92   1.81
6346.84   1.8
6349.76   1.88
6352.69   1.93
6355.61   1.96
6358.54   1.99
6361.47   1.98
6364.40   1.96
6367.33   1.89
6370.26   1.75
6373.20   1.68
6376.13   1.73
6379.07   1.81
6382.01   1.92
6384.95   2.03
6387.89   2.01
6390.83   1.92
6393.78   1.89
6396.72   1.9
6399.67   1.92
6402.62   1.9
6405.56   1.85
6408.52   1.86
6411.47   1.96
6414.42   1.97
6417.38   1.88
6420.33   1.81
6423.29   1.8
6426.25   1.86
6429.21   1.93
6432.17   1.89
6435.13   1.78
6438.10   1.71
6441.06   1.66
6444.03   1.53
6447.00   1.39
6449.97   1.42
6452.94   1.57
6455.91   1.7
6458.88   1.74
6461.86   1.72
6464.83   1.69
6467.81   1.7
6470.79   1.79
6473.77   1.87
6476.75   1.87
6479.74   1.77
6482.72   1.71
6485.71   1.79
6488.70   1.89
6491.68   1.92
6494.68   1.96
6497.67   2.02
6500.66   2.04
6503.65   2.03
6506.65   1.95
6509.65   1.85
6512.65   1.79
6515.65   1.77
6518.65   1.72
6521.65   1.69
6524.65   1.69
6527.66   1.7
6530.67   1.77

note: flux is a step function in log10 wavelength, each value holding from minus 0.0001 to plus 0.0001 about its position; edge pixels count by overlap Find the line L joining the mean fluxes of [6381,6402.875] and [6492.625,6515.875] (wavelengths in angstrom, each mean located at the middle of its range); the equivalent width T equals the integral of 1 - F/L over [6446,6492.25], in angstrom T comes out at 5.1 angstrom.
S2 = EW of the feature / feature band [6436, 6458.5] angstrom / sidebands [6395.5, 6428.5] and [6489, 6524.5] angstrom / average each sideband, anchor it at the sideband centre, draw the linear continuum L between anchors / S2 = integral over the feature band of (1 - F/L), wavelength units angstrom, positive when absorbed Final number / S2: 3.6 angstrom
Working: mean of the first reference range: 1.88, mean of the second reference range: 1.88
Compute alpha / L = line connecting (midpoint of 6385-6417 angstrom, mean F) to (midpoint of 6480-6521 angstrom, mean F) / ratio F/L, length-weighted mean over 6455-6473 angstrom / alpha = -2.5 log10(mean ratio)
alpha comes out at 0.10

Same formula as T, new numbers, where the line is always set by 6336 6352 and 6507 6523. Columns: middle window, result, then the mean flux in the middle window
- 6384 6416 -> -1.0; 1.93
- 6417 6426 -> 0.1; 1.83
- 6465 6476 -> 0.2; 1.78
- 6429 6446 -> 1.0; 1.73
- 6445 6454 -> 1.8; 1.46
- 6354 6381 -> 0.4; 1.86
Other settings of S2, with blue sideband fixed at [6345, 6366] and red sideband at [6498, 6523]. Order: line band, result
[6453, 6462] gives 0.9 angstrom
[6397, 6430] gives 0.3 angstrom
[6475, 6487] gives 0.6 angstrom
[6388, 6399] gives 0.0 angstrom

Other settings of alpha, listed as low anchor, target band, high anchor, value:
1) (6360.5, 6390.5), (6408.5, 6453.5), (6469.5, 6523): 0.07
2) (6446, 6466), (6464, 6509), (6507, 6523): -0.10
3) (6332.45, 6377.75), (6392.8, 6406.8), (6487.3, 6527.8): 0.00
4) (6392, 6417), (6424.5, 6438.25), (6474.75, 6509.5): 0.03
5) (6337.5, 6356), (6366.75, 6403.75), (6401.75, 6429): 0.01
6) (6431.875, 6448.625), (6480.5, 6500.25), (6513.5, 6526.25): -0.12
